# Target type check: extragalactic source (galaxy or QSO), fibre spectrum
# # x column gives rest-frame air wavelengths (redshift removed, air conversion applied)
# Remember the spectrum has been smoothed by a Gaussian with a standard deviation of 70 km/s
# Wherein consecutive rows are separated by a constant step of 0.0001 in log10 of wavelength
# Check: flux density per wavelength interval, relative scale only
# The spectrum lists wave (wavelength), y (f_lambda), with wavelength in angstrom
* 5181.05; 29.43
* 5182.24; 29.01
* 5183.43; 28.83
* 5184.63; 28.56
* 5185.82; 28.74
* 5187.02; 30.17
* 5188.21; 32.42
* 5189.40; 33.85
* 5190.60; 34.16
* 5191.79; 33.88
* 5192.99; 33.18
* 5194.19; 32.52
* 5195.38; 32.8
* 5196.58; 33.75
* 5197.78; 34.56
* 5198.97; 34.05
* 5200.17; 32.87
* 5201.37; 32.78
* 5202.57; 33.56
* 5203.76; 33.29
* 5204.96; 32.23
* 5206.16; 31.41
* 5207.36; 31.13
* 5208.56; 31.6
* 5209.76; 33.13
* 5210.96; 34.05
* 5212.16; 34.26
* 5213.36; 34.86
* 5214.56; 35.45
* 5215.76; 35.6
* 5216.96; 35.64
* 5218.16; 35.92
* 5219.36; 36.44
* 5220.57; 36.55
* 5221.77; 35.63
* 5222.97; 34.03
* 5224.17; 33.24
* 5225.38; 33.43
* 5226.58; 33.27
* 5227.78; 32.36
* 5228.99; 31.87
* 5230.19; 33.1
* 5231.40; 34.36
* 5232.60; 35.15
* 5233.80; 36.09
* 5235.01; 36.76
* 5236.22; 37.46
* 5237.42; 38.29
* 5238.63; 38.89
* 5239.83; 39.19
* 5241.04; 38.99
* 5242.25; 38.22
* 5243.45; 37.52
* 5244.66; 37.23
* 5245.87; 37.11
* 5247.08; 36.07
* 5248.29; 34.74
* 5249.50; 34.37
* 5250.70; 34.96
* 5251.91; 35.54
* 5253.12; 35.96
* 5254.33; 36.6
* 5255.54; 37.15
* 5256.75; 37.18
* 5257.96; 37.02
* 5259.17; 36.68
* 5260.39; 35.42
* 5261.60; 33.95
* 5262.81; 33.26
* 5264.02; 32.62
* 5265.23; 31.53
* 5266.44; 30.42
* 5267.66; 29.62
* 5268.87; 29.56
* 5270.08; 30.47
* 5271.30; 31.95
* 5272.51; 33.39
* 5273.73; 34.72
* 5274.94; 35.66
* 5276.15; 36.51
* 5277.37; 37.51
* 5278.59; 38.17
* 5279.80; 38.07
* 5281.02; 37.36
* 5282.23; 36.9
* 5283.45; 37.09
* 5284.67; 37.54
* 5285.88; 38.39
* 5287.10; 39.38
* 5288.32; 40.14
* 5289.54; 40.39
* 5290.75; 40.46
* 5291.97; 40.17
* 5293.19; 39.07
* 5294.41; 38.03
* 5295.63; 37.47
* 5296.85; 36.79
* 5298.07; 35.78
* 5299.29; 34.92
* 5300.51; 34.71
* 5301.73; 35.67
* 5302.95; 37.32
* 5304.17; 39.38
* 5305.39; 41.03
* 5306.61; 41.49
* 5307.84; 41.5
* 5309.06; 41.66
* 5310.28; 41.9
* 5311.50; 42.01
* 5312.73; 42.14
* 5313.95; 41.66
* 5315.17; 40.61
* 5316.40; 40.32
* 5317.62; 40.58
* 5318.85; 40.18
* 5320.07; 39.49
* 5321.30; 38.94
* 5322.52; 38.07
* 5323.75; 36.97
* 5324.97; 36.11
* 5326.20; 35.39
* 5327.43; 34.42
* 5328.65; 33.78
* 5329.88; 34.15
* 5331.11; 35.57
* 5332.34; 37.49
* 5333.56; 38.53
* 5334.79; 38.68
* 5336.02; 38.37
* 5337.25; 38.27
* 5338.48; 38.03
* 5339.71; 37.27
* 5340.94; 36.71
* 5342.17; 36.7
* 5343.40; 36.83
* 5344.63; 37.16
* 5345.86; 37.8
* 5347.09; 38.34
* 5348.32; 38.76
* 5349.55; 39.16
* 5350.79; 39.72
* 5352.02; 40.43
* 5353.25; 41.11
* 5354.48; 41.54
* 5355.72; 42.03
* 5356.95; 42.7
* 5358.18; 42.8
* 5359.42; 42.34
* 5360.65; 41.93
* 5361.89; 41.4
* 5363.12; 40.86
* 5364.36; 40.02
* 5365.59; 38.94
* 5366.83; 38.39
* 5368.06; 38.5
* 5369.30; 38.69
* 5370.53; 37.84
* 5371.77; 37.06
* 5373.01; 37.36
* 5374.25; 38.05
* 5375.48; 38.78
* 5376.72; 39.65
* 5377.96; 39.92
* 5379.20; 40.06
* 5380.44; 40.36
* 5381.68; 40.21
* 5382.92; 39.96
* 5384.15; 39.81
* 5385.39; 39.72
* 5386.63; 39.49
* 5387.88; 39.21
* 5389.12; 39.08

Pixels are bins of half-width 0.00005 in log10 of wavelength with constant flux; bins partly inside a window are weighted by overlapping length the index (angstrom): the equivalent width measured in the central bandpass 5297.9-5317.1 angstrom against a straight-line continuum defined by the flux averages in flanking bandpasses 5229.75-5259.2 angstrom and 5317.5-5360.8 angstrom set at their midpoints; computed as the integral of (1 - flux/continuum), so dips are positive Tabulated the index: -0.9 angstrom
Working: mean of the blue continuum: 36.6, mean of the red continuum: 38.5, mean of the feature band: 39.6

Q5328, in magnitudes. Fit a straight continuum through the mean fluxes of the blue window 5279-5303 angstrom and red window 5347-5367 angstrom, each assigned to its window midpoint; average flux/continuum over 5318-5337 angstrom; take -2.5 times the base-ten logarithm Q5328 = 0.06 mag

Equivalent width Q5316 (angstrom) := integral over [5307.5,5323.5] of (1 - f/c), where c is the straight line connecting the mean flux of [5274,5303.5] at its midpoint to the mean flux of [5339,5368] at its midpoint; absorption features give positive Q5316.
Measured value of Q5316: -0.89 angstrom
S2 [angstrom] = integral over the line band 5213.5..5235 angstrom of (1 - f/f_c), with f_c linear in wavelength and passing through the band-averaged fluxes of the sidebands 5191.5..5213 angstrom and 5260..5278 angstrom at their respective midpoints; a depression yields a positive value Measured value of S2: -1.0 angstrom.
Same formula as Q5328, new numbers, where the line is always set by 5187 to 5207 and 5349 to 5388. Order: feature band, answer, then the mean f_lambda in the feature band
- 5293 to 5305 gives 0.007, 36.9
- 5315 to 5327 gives -0.013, 38.5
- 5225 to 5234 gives 0.024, 33.6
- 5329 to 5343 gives 0.042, 37.2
